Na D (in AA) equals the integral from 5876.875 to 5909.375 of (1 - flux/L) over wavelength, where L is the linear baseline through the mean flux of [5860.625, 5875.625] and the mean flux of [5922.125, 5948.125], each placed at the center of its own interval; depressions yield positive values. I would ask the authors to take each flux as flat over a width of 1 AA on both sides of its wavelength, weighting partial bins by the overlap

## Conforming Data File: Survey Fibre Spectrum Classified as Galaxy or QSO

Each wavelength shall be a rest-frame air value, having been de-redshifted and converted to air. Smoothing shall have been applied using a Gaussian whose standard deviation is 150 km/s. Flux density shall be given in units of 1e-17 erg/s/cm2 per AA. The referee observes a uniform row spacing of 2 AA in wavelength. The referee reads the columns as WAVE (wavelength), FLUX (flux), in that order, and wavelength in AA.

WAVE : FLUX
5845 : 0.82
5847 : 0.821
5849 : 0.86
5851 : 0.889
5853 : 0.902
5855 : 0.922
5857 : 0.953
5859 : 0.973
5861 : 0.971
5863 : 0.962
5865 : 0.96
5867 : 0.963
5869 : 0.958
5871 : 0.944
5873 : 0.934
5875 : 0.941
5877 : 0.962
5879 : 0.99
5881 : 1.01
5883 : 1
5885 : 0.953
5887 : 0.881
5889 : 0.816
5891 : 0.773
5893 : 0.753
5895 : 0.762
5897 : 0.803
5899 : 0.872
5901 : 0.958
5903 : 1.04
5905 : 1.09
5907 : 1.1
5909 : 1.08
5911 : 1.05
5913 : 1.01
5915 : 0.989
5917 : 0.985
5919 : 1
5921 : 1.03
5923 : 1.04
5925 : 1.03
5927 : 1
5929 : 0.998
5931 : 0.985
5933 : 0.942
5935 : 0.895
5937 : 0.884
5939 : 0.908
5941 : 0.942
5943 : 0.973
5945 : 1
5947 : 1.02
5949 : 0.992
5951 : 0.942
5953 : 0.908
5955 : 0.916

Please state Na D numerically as 1.1 AA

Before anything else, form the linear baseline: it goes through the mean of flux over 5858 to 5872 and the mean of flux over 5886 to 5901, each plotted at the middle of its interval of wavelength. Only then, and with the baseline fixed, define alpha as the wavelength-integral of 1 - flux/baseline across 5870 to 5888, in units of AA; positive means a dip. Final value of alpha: -1.3 AA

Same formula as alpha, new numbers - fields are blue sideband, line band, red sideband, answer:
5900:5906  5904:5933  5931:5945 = -1.10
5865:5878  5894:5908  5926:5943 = 0.03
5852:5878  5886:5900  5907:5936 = 2.42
